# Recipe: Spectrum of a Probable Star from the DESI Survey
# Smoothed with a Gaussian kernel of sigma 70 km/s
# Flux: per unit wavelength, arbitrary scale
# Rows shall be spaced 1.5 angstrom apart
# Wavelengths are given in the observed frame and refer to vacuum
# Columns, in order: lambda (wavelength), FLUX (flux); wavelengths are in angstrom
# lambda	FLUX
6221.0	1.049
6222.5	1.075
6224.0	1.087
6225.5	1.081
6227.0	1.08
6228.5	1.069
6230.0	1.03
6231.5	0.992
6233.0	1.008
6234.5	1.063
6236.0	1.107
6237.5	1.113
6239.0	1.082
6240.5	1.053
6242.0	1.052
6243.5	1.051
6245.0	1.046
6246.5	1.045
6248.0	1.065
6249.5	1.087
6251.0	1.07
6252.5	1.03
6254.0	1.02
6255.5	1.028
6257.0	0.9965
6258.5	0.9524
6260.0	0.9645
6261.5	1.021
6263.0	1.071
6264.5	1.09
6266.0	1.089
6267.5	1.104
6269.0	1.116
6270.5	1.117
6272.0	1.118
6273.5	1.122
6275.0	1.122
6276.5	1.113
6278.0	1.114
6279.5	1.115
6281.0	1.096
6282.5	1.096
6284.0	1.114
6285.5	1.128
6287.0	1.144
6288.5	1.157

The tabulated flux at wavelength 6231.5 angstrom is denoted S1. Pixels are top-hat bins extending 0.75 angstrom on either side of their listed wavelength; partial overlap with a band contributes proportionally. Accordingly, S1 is 0.992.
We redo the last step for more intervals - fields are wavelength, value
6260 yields 0.9645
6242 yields 1.052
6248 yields 1.065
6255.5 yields 1.028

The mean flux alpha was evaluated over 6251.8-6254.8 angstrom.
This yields 1.02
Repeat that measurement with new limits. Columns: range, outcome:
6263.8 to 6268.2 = 1.09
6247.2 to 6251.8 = 1.07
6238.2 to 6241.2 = 1.07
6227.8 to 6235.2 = 1.03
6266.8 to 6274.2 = 1.12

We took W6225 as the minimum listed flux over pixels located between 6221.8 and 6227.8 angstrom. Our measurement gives 1.075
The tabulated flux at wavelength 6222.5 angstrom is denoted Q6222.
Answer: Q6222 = 1.075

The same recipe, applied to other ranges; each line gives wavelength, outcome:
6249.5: 1.087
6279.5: 1.115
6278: 1.114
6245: 1.046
